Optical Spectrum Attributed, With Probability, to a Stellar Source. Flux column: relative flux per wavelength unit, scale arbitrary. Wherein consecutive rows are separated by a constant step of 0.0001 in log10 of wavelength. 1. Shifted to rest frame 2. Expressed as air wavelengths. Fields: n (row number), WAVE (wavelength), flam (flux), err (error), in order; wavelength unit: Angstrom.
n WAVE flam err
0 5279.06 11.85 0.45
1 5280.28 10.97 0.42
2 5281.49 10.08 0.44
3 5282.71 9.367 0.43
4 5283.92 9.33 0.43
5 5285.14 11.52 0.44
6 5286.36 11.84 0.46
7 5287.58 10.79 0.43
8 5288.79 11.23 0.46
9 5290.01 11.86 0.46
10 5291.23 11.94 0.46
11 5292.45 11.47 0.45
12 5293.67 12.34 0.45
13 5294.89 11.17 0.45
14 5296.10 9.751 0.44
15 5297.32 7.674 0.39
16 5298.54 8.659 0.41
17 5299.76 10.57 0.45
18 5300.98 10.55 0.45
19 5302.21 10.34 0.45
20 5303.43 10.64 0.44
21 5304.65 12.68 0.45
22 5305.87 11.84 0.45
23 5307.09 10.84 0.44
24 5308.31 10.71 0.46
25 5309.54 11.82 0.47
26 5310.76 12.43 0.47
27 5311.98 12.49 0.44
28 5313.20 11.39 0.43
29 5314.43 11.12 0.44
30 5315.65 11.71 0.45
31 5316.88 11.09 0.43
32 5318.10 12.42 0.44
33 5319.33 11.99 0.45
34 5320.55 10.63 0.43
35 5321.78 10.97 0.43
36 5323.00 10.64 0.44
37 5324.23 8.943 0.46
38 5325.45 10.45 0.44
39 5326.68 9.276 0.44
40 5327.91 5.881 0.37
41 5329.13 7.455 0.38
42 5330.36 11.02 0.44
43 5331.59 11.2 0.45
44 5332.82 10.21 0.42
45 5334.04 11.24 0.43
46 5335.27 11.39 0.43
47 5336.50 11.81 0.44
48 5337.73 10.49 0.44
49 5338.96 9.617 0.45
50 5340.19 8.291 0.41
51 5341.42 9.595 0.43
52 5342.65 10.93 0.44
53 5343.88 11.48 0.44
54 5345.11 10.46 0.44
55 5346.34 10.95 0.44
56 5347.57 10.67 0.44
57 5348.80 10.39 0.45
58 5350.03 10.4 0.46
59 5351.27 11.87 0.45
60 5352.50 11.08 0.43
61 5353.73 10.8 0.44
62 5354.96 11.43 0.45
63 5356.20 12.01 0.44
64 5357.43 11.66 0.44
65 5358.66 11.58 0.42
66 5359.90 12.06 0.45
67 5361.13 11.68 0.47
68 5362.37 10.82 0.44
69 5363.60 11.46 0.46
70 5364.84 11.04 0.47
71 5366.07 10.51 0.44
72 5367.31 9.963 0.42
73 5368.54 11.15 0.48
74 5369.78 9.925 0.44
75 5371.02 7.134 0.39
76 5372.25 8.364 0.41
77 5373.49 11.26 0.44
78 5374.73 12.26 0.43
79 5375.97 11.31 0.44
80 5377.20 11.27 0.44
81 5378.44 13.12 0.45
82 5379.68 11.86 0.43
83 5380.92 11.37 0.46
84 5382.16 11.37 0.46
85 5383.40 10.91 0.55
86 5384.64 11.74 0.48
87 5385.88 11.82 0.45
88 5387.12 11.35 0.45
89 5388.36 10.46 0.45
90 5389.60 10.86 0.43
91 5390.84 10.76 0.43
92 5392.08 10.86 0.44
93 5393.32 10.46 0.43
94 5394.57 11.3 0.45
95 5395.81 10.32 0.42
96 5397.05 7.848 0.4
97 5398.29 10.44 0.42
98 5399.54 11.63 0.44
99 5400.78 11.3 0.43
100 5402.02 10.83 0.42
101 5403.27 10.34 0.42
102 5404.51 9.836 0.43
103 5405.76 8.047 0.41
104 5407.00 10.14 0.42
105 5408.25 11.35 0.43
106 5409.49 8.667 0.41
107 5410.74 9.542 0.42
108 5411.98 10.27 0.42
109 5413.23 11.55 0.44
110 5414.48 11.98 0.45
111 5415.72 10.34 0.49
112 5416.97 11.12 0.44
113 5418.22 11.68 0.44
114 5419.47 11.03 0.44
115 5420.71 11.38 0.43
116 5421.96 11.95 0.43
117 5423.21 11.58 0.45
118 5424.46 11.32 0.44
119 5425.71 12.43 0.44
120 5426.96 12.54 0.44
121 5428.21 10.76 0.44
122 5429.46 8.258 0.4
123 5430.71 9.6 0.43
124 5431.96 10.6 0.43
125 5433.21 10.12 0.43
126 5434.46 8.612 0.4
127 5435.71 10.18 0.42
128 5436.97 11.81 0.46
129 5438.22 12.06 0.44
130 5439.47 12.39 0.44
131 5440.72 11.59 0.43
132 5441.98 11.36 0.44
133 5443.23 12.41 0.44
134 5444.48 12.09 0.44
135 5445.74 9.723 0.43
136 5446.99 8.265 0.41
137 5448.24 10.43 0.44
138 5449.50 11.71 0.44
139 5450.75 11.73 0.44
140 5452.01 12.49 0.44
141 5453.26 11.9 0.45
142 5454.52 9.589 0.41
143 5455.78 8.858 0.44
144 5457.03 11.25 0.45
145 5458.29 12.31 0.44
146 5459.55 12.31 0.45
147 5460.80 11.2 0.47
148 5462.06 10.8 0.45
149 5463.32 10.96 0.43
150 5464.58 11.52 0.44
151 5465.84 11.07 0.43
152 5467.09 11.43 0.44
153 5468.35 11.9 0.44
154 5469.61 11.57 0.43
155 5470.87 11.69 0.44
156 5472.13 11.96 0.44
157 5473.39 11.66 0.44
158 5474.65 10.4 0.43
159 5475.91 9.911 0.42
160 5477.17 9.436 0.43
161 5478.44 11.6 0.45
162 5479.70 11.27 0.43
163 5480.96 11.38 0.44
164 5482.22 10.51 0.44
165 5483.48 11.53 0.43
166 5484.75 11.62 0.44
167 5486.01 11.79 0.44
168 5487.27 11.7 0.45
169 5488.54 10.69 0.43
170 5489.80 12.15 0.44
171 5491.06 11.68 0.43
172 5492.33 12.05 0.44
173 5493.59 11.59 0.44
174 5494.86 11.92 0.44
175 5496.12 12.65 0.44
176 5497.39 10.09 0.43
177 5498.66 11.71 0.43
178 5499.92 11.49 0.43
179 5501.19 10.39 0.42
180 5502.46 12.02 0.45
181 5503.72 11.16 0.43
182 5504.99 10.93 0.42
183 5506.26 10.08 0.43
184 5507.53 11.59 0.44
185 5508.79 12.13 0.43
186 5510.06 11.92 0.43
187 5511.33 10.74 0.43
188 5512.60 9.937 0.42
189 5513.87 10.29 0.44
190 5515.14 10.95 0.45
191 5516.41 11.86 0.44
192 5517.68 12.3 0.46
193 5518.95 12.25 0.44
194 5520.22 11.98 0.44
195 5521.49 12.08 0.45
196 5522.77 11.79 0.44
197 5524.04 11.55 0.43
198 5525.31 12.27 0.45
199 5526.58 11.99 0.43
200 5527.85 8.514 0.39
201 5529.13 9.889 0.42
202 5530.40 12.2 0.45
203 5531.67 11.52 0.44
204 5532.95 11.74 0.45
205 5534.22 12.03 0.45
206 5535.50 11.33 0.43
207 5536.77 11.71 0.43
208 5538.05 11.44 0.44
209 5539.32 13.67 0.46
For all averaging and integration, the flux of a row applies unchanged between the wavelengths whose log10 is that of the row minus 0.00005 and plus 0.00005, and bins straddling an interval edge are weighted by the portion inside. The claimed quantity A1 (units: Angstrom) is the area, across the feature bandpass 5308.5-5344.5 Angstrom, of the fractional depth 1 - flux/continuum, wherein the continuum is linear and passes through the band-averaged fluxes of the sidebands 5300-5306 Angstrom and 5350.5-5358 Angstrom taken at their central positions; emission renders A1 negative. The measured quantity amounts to 2.1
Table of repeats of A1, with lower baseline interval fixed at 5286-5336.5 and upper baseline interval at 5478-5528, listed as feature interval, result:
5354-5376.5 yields 0.2 Angstrom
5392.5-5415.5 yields 1.6 Angstrom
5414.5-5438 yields 0.6 Angstrom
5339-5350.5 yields 0.6 Angstrom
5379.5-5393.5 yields -0.1 Angstrom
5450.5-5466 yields 0.1 Angstrom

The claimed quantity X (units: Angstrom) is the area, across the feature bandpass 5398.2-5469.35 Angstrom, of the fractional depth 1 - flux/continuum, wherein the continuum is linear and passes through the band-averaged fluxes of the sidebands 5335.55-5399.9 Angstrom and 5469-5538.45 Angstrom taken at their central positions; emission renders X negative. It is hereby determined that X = 1.1 Angstrom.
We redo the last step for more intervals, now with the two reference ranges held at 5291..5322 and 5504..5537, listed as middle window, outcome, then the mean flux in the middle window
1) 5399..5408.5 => 0.7 Angstrom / 10.4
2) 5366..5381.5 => 0.6 Angstrom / 10.7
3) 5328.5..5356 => 1.4 Angstrom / 10.6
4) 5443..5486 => 0.6 Angstrom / 11.1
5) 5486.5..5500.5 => -0.3 Angstrom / 11.6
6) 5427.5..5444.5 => 0.7 Angstrom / 10.8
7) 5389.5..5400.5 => 0.7 Angstrom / 10.5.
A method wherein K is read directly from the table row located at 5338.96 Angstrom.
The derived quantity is 9.617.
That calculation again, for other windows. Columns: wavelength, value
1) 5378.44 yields 13.12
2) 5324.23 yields 8.943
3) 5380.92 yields 11.37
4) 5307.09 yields 10.84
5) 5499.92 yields 11.49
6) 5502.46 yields 12.02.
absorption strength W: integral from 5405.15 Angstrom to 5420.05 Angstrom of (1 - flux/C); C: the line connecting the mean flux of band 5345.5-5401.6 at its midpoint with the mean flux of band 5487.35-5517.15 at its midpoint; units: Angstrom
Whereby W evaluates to 0.79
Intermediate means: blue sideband 11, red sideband 11.3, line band 10.5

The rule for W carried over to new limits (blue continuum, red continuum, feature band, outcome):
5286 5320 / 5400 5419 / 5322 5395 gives 0.7 Angstrom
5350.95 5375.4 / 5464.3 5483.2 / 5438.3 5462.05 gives -0.2 Angstrom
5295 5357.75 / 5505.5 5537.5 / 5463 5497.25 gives -0.5 Angstrom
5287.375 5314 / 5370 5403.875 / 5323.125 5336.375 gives 1.4 Angstrom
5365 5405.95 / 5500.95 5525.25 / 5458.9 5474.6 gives -0.4 Angstrom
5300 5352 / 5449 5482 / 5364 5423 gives 1.2 Angstrom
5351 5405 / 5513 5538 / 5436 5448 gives -0.1 Angstrom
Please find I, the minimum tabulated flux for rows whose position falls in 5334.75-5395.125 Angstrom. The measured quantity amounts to 7.134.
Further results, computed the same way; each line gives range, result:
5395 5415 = 7.848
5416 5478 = 8.258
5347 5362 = 10.39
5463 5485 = 9.436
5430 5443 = 8.612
